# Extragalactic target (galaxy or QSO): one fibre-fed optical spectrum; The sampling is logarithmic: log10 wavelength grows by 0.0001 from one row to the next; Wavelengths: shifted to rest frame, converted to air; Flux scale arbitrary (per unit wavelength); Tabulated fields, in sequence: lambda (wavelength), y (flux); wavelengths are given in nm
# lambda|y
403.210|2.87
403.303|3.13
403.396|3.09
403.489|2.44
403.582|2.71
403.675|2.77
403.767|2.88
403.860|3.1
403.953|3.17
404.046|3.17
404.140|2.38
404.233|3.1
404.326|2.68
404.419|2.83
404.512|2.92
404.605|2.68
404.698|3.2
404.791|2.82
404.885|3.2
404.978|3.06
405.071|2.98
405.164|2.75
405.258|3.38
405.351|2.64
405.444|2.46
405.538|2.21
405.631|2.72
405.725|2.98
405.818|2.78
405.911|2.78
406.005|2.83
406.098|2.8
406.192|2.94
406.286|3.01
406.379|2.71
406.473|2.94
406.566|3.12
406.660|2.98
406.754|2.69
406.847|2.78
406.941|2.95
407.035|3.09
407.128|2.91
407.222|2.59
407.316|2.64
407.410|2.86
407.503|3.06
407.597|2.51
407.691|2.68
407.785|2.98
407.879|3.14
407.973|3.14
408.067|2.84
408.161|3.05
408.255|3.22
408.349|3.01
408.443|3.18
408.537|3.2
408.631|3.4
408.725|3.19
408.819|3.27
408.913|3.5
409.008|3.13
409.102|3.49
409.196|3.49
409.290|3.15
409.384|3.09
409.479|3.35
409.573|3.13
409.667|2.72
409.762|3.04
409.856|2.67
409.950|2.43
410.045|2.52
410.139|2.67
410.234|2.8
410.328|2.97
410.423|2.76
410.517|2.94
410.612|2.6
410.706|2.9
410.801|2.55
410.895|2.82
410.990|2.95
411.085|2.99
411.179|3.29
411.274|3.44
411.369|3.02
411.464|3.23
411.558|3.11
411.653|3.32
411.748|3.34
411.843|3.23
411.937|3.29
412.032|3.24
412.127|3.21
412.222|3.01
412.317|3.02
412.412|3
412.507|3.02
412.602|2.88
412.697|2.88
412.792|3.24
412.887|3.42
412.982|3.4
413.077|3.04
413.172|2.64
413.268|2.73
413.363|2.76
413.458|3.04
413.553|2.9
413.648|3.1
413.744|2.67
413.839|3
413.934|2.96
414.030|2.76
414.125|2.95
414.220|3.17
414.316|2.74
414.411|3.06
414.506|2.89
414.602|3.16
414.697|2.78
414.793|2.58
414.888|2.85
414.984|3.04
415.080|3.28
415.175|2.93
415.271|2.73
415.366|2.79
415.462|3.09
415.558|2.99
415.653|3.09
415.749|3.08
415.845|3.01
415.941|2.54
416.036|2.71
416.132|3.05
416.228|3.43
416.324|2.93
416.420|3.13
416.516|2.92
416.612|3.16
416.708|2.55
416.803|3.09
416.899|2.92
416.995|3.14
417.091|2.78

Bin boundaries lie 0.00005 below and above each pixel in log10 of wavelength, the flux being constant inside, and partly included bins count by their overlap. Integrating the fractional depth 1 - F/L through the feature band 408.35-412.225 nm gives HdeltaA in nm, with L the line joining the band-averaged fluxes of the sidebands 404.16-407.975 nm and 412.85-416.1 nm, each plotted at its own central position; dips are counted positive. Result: -0.22 nm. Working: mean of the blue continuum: 2.86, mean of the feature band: 3.06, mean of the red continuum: 2.94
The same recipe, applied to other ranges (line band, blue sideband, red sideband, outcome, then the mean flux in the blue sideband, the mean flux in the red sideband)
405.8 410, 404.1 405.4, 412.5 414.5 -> -0.09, 2.91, 2.97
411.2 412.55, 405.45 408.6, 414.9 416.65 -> -0.11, 2.89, 2.99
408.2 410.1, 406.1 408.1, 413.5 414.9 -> -0.14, 2.88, 2.91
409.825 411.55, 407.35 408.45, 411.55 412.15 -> 0.16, 2.96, 3.26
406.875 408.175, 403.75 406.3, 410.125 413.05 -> 0.03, 2.87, 3.05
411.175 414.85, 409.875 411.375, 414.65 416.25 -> -0.19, 2.84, 2.93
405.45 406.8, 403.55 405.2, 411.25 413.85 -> 0.06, 2.92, 3.08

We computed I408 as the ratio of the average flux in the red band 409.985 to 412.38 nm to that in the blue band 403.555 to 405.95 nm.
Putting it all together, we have 1.05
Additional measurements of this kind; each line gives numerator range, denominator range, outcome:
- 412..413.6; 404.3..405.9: 1.06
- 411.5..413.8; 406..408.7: 1.04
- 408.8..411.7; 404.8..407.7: 1.06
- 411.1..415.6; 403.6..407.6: 1.06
